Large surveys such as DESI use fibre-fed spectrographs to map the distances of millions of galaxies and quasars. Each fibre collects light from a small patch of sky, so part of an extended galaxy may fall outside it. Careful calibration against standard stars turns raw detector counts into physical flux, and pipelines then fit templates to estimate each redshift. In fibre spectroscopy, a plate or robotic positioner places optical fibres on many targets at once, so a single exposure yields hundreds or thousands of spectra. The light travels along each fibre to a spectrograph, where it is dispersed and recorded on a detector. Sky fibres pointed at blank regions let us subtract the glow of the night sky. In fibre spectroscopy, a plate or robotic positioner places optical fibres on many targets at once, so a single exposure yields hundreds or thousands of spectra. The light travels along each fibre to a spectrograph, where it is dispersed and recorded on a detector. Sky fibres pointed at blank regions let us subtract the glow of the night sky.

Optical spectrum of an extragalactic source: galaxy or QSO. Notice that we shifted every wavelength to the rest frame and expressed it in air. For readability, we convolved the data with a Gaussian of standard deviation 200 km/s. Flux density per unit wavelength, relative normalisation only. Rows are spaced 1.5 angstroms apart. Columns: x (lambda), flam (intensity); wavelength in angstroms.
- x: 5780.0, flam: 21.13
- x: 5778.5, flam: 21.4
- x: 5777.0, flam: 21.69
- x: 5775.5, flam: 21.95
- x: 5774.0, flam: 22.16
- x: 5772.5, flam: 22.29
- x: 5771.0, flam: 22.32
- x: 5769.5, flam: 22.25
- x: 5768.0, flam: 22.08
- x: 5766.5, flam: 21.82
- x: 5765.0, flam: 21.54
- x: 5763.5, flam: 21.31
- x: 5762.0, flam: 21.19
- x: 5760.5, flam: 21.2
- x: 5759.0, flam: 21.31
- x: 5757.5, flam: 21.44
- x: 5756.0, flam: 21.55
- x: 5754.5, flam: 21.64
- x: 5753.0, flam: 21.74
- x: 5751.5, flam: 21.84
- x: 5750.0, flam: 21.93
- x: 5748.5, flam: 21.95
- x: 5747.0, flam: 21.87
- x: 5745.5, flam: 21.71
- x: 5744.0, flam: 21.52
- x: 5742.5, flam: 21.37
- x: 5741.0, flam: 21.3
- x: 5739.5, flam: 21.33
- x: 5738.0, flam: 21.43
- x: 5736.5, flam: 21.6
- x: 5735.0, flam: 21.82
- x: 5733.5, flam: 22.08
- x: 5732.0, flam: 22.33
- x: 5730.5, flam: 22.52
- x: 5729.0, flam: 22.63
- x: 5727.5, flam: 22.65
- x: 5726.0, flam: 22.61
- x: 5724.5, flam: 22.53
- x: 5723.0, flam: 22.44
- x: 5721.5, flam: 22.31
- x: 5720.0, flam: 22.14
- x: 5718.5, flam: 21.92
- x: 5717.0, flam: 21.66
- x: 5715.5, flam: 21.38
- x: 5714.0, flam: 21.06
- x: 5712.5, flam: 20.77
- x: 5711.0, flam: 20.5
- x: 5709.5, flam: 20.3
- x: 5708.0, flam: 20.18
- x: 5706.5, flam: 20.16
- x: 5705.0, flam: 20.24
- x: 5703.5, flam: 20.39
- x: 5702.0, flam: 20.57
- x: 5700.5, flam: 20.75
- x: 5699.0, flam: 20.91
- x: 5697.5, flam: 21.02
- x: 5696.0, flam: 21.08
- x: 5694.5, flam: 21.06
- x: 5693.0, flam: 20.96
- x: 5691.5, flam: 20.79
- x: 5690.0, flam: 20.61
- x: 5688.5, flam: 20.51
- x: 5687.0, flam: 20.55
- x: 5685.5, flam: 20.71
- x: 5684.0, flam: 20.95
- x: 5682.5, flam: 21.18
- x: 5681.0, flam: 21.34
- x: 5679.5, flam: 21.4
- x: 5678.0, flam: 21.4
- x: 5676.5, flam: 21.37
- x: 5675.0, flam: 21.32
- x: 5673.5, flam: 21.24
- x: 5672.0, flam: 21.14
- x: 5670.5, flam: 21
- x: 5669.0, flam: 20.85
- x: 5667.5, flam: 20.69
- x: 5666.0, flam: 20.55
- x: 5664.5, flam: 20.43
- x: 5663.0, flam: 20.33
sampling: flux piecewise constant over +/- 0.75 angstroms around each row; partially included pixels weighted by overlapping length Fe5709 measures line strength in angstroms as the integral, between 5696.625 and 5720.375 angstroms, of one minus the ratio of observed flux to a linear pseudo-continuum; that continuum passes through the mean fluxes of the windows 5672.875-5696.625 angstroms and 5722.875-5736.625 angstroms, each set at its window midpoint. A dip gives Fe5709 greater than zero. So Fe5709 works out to 1.0 angstroms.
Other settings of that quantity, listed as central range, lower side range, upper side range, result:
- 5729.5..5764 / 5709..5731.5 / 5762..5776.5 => 0.36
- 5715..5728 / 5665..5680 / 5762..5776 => -0.41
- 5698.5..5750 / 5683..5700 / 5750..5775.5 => -0.61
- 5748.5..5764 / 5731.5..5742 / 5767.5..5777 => 0.28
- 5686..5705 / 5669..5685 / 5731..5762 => 0.52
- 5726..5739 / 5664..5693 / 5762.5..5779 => -0.39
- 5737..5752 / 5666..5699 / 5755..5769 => -0.16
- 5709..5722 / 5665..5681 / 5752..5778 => 0.03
